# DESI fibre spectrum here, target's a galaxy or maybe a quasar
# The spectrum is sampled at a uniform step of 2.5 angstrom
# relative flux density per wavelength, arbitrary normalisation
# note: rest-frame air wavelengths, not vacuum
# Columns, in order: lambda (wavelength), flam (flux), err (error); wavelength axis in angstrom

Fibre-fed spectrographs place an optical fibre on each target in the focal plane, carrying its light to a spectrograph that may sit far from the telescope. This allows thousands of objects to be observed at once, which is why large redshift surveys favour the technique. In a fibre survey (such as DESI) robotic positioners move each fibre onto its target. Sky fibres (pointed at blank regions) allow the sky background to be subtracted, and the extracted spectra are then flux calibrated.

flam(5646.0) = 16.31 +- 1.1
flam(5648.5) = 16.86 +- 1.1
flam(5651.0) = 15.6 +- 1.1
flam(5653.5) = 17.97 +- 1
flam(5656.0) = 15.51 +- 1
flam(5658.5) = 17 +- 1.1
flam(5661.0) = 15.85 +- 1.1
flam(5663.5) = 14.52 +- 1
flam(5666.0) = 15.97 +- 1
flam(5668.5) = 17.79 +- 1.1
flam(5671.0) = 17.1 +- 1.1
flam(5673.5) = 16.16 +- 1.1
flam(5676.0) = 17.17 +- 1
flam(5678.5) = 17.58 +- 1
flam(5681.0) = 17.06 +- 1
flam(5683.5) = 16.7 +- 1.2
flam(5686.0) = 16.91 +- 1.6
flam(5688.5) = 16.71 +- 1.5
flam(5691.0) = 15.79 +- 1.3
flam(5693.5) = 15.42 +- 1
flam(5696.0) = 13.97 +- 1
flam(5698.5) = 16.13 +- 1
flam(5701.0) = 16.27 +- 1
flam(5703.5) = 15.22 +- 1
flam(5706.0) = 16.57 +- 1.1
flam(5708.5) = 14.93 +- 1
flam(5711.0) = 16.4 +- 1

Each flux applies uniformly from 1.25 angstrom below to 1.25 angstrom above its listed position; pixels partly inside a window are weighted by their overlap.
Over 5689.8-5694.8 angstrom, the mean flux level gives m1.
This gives 15.6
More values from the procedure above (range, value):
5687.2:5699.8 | 15.6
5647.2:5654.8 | 16.8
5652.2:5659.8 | 16.8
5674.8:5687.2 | 17.1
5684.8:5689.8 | 16.8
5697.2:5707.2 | 16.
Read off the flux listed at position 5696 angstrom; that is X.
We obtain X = 13.97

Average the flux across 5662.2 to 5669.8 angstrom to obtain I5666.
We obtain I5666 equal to 16.1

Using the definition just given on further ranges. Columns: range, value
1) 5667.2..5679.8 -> 17.2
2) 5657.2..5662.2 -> 16.4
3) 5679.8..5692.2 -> 16.6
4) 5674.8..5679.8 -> 17.4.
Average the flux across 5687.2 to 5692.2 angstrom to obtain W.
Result 16.3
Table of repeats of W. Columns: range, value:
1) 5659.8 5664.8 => 15.2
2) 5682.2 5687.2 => 16.8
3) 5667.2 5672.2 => 17.4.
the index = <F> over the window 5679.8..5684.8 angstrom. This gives 16.9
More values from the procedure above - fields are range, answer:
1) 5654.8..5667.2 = 15.8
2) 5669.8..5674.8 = 16.6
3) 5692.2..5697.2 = 14.7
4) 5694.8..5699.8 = 15.1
